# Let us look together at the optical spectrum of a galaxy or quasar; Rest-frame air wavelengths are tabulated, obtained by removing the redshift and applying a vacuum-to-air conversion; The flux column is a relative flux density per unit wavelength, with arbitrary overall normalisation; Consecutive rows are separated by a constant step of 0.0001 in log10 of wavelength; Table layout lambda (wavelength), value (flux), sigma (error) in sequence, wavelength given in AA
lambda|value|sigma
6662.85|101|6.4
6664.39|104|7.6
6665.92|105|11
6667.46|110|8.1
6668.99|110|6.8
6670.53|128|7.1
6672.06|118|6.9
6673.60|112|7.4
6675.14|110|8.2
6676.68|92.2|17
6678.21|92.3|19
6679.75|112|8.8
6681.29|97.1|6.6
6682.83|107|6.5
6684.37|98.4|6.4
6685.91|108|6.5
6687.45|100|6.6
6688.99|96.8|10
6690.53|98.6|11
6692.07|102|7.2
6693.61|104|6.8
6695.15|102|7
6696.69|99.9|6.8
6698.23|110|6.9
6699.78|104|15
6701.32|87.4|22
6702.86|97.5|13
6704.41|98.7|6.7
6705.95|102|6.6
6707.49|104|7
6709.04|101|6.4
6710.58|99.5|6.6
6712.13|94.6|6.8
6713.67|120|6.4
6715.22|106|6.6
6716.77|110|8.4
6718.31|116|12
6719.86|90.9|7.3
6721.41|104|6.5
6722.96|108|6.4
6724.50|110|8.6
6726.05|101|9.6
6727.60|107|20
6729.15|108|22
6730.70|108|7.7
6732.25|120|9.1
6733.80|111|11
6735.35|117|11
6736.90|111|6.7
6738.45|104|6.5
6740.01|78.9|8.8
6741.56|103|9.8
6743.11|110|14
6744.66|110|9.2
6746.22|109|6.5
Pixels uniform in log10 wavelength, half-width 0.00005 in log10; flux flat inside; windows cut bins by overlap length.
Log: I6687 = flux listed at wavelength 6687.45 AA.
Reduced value 100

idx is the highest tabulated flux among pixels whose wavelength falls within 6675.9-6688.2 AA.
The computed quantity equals 112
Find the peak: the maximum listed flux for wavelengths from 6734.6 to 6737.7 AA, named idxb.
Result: 117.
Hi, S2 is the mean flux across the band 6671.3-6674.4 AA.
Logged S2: 115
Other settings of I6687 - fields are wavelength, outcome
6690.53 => 98.6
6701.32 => 87.4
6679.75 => 112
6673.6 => 112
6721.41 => 104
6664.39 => 104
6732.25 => 120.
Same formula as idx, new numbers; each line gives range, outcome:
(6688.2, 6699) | 110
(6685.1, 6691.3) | 108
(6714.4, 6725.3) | 116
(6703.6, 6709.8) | 104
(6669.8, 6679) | 128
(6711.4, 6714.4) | 120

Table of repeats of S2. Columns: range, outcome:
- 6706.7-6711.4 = 101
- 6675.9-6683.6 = 100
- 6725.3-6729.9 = 105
